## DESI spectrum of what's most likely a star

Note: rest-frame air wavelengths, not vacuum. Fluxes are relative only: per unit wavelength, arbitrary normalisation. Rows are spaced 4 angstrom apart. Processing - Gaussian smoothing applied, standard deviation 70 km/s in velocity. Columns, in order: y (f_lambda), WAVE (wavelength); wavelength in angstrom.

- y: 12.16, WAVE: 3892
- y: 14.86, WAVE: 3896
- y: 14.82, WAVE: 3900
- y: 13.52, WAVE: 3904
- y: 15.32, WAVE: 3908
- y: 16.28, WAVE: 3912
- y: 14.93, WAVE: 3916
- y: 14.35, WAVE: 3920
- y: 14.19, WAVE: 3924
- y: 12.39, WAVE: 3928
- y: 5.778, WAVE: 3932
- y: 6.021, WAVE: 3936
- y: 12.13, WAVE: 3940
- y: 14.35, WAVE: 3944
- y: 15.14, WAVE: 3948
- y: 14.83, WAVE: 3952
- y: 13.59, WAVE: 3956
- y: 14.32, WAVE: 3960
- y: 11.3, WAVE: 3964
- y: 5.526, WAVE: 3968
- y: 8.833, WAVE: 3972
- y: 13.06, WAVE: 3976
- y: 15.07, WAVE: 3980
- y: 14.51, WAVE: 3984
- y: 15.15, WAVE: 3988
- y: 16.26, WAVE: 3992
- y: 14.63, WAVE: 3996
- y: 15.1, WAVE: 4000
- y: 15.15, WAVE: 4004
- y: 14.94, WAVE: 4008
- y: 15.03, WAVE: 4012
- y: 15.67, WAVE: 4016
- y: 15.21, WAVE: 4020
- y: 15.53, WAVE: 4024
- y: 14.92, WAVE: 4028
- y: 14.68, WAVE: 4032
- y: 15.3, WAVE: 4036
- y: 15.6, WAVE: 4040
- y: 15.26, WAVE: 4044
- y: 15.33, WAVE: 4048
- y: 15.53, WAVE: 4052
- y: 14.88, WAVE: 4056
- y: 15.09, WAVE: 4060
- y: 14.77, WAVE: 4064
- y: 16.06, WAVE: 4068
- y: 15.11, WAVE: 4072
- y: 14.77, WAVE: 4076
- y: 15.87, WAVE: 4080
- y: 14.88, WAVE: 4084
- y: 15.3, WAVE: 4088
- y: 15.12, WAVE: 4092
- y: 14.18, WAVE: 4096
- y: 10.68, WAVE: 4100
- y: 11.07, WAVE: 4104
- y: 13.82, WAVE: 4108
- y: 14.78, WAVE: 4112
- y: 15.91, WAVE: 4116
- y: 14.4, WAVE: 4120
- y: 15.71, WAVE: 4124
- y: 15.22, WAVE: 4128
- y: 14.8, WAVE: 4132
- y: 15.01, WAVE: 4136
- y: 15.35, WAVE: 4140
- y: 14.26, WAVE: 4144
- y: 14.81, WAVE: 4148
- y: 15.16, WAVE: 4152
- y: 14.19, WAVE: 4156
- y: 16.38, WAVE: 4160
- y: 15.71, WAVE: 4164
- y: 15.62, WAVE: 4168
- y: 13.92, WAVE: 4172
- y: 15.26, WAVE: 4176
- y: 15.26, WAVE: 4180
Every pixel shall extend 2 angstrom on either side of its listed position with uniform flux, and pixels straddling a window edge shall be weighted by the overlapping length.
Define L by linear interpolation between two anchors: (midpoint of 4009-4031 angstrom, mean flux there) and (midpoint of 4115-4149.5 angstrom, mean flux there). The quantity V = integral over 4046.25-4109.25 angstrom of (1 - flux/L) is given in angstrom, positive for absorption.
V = 2.5 angstrom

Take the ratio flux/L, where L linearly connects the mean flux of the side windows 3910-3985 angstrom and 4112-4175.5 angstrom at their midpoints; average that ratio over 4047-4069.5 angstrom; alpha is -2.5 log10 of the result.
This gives -0.099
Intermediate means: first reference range 12.4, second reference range 15.1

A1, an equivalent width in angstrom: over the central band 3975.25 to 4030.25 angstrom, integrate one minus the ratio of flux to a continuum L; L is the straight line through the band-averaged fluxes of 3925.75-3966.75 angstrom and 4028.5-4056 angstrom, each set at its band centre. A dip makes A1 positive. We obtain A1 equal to -4.8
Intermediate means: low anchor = 11.9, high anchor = 15.2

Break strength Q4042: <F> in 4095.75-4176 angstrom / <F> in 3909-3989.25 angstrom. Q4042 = 1.2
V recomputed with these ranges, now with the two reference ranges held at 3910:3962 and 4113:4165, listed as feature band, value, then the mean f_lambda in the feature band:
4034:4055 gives -1.9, 15.4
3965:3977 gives 3.9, 8.99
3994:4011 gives -1.6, 15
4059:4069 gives -0.6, 15.3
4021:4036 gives -1.2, 15.1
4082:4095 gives -0.4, 15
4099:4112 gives 2.1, 12.4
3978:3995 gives -2.2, 15.2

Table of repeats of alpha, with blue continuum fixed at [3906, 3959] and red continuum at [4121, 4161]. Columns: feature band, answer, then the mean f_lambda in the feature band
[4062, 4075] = -0.07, 15.3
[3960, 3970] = 0.36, 9.59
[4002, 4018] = -0.11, 15.2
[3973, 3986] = -0.02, 13.8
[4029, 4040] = -0.08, 15.1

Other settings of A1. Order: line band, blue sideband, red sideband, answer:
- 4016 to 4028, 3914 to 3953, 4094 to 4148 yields -1.9 angstrom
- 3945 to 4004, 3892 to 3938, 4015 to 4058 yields 2.6 angstrom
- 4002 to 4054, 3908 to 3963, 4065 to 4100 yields -3.9 angstrom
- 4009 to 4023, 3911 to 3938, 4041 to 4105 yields -1.8 angstrom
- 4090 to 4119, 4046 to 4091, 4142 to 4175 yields 2.8 angstrom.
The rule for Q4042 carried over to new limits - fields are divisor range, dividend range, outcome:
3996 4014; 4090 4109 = 0.86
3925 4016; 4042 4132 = 1.14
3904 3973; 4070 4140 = 1.17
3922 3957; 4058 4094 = 1.27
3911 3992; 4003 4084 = 1.21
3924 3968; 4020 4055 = 1.29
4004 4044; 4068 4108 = 0.93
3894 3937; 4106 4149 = 1.14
